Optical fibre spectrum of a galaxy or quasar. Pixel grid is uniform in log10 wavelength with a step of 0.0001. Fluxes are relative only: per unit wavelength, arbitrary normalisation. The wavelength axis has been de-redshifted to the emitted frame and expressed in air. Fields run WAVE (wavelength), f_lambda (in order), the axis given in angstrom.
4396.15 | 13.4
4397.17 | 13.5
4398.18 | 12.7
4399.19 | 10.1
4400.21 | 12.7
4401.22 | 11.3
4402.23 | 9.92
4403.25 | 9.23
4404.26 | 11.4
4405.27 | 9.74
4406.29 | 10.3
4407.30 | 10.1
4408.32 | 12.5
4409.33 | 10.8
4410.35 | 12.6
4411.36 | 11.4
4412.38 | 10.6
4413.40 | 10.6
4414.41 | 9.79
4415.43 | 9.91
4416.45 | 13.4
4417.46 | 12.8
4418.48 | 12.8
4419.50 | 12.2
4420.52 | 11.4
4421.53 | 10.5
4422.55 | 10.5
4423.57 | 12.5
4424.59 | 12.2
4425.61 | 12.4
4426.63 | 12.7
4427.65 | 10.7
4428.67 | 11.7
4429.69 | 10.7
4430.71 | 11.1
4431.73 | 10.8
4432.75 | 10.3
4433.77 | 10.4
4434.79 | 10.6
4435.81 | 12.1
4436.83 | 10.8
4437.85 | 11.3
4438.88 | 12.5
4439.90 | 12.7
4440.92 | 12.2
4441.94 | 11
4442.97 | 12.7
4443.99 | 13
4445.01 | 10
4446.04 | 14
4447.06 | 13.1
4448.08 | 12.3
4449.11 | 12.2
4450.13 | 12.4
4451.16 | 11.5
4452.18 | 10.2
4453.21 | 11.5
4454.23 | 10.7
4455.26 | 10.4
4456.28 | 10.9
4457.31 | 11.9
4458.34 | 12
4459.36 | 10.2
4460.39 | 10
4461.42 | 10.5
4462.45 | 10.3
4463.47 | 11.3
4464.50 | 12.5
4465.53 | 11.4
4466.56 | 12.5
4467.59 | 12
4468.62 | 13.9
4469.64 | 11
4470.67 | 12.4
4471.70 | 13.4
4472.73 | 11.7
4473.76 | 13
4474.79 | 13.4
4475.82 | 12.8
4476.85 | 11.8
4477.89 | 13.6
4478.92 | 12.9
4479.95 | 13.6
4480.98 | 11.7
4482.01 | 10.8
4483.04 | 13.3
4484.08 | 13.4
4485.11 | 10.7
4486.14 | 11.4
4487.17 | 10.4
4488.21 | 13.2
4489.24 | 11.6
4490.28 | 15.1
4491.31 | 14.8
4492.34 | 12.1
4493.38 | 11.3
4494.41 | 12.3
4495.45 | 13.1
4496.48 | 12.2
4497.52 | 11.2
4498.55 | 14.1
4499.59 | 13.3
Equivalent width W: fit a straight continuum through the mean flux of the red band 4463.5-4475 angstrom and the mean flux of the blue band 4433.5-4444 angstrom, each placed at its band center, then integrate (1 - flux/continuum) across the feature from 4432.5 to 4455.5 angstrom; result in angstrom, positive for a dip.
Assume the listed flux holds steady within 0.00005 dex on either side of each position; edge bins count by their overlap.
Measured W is 0.3 angstrom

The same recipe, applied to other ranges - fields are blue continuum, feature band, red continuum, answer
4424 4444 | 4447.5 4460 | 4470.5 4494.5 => 0.6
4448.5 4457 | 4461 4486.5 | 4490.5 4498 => -0.7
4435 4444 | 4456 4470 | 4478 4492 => 0.9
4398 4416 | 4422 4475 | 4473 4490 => 0.1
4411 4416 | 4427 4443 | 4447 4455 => -0.3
